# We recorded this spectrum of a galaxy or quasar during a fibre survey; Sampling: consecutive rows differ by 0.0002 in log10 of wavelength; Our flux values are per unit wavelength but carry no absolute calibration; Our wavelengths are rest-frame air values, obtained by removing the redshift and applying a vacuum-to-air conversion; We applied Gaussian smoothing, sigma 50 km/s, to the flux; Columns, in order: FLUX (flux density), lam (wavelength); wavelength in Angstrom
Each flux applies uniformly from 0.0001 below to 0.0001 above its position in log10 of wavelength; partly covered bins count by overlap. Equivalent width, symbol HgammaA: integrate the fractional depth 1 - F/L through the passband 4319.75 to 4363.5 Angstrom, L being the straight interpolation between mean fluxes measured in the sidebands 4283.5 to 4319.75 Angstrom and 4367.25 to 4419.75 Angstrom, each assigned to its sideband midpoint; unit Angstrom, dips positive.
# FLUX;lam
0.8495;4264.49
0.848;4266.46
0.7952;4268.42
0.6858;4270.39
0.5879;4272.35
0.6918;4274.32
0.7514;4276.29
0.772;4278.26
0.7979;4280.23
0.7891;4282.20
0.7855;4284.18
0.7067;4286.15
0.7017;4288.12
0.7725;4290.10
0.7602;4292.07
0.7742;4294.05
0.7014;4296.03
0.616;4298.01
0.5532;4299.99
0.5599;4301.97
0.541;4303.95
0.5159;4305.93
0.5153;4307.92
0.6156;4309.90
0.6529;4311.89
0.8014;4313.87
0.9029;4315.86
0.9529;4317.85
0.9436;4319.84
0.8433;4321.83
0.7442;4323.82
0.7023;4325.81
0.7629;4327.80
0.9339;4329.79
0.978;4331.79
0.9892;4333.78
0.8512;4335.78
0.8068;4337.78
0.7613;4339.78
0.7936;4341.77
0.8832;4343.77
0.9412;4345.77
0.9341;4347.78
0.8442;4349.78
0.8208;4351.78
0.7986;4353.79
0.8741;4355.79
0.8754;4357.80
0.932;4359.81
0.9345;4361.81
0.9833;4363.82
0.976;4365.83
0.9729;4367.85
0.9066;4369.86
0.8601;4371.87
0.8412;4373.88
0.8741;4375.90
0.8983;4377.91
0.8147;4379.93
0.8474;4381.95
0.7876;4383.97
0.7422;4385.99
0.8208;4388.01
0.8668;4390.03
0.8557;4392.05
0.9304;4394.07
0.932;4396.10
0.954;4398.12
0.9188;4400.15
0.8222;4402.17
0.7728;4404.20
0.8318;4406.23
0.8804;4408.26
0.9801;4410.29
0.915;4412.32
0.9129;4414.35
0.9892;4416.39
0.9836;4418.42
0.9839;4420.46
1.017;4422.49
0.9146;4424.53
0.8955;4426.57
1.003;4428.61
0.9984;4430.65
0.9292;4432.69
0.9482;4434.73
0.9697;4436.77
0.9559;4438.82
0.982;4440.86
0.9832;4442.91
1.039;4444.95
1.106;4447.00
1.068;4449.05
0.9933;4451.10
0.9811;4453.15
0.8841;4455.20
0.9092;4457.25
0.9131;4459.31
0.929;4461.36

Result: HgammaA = -4.8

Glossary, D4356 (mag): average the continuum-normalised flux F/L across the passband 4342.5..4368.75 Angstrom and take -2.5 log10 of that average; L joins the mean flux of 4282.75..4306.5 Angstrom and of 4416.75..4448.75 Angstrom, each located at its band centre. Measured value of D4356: -0.12 mag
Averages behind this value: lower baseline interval 0.67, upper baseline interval 0.983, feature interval 0.904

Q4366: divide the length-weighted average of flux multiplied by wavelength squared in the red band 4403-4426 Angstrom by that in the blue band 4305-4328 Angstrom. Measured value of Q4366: 1.3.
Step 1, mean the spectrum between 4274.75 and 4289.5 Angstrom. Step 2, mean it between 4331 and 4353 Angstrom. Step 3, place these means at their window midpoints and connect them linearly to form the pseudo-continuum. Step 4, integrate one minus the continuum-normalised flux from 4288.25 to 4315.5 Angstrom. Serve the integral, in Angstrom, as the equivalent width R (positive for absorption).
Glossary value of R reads 4.8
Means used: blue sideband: 0.755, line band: 0.652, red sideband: 0.871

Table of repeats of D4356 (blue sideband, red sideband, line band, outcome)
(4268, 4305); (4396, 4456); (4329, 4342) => -0.116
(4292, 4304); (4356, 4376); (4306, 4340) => -0.081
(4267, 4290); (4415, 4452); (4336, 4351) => -0.013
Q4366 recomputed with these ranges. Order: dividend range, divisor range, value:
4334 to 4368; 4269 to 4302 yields 1.28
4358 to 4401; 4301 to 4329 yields 1.27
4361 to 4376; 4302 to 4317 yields 1.46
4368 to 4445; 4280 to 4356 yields 1.22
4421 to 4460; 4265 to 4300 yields 1.43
